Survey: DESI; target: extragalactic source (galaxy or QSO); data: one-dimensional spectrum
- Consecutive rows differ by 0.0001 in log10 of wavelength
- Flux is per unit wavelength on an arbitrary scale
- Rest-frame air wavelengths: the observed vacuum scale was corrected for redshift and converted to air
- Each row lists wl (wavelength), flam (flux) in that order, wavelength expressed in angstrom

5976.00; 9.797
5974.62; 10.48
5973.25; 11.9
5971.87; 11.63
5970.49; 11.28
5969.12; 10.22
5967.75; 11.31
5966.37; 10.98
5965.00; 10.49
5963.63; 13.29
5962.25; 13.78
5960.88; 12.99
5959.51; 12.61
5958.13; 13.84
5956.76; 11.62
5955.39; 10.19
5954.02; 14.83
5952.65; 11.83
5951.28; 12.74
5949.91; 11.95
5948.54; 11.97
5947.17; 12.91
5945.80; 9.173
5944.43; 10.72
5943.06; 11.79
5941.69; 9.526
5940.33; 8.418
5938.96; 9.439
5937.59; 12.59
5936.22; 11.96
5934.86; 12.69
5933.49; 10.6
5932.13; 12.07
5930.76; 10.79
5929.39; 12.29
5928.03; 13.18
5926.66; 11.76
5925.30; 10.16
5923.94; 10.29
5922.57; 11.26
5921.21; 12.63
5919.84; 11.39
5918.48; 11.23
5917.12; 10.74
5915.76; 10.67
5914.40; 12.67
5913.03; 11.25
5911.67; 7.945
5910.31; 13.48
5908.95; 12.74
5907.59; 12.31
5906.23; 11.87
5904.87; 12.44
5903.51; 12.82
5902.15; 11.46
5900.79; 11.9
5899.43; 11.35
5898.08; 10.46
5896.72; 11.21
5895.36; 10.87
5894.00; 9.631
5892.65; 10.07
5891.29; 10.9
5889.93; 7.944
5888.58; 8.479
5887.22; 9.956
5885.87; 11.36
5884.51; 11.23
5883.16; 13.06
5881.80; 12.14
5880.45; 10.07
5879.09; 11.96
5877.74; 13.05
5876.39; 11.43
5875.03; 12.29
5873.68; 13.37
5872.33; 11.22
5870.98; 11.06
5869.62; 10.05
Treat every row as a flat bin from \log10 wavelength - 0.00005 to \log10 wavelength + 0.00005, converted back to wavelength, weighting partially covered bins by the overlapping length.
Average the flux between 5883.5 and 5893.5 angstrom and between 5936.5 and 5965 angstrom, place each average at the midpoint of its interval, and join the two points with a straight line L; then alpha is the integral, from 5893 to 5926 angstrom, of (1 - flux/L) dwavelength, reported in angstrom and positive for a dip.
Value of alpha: -2.2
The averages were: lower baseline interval 10.1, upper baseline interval 11.8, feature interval 11.4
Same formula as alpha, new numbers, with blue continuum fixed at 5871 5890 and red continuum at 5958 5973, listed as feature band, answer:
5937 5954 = 0.9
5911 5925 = 0.8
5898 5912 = -0.4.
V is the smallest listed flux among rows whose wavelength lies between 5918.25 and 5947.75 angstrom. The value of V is 8.418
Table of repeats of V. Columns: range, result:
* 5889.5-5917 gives 7.944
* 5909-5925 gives 7.945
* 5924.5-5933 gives 10.16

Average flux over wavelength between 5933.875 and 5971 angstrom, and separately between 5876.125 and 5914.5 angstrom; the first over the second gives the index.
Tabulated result 1.0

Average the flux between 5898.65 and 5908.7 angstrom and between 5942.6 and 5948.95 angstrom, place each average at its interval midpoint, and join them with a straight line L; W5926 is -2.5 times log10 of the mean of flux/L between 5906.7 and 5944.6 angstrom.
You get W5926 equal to 0.03 mag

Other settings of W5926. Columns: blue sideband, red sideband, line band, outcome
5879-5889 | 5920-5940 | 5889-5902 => 0.067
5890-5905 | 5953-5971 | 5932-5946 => 0.086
